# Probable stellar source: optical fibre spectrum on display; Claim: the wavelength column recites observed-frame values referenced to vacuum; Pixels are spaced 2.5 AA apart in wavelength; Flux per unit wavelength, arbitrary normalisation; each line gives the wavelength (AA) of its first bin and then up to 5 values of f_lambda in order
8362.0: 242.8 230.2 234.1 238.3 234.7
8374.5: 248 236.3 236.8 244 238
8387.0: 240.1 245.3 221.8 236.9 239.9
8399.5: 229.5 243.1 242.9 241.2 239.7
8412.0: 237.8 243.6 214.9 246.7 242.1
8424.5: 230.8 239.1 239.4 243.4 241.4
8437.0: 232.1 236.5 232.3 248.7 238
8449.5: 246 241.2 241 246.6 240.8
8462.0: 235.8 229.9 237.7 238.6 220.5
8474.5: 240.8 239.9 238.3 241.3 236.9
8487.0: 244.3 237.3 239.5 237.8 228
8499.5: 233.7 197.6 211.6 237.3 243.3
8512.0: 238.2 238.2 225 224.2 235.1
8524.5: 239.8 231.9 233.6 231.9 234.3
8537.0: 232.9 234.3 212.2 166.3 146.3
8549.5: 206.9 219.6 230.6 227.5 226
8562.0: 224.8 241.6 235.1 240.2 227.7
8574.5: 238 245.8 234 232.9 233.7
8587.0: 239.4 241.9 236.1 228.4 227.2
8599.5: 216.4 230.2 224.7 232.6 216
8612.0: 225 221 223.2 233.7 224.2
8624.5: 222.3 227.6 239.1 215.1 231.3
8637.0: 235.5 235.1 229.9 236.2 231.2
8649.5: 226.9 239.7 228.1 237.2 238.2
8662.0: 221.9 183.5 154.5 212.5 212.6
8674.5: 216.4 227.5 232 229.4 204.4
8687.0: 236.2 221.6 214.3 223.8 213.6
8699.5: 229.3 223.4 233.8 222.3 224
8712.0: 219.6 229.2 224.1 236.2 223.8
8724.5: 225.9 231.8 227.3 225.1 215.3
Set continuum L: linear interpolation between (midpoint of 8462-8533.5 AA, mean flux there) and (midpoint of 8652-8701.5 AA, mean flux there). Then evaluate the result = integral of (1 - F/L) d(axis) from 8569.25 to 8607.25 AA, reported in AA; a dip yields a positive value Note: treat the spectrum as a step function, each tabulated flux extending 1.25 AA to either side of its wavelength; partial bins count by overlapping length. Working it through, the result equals -1.2 AA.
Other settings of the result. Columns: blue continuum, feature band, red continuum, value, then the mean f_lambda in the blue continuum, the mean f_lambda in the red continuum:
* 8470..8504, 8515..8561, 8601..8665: 2.2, 233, 228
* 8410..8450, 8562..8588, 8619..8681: -0.9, 238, 224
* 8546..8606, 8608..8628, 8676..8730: 0.2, 228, 225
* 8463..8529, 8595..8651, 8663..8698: -2.1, 233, 213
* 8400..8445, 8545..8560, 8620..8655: 1.7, 238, 230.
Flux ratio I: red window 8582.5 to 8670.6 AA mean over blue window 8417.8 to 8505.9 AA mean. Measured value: 1.0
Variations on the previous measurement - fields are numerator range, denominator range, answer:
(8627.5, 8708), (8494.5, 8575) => 0.99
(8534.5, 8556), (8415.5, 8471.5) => 0.87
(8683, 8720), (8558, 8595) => 0.95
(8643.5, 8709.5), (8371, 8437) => 0.93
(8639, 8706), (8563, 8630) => 0.96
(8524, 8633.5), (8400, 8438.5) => 0.95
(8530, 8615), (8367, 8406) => 0.95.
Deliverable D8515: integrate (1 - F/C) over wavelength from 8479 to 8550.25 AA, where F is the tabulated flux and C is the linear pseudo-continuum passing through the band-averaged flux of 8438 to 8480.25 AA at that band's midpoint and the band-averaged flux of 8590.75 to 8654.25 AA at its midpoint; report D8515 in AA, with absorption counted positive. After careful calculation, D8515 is 2.7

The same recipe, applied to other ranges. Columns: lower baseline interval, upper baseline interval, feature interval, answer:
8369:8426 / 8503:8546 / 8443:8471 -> -0.9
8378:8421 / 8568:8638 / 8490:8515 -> 0.4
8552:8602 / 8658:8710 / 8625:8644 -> -0.5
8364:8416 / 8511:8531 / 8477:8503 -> 0.0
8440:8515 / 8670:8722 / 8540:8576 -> 2.1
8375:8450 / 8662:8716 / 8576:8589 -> -0.7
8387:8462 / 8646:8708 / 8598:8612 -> 0.1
